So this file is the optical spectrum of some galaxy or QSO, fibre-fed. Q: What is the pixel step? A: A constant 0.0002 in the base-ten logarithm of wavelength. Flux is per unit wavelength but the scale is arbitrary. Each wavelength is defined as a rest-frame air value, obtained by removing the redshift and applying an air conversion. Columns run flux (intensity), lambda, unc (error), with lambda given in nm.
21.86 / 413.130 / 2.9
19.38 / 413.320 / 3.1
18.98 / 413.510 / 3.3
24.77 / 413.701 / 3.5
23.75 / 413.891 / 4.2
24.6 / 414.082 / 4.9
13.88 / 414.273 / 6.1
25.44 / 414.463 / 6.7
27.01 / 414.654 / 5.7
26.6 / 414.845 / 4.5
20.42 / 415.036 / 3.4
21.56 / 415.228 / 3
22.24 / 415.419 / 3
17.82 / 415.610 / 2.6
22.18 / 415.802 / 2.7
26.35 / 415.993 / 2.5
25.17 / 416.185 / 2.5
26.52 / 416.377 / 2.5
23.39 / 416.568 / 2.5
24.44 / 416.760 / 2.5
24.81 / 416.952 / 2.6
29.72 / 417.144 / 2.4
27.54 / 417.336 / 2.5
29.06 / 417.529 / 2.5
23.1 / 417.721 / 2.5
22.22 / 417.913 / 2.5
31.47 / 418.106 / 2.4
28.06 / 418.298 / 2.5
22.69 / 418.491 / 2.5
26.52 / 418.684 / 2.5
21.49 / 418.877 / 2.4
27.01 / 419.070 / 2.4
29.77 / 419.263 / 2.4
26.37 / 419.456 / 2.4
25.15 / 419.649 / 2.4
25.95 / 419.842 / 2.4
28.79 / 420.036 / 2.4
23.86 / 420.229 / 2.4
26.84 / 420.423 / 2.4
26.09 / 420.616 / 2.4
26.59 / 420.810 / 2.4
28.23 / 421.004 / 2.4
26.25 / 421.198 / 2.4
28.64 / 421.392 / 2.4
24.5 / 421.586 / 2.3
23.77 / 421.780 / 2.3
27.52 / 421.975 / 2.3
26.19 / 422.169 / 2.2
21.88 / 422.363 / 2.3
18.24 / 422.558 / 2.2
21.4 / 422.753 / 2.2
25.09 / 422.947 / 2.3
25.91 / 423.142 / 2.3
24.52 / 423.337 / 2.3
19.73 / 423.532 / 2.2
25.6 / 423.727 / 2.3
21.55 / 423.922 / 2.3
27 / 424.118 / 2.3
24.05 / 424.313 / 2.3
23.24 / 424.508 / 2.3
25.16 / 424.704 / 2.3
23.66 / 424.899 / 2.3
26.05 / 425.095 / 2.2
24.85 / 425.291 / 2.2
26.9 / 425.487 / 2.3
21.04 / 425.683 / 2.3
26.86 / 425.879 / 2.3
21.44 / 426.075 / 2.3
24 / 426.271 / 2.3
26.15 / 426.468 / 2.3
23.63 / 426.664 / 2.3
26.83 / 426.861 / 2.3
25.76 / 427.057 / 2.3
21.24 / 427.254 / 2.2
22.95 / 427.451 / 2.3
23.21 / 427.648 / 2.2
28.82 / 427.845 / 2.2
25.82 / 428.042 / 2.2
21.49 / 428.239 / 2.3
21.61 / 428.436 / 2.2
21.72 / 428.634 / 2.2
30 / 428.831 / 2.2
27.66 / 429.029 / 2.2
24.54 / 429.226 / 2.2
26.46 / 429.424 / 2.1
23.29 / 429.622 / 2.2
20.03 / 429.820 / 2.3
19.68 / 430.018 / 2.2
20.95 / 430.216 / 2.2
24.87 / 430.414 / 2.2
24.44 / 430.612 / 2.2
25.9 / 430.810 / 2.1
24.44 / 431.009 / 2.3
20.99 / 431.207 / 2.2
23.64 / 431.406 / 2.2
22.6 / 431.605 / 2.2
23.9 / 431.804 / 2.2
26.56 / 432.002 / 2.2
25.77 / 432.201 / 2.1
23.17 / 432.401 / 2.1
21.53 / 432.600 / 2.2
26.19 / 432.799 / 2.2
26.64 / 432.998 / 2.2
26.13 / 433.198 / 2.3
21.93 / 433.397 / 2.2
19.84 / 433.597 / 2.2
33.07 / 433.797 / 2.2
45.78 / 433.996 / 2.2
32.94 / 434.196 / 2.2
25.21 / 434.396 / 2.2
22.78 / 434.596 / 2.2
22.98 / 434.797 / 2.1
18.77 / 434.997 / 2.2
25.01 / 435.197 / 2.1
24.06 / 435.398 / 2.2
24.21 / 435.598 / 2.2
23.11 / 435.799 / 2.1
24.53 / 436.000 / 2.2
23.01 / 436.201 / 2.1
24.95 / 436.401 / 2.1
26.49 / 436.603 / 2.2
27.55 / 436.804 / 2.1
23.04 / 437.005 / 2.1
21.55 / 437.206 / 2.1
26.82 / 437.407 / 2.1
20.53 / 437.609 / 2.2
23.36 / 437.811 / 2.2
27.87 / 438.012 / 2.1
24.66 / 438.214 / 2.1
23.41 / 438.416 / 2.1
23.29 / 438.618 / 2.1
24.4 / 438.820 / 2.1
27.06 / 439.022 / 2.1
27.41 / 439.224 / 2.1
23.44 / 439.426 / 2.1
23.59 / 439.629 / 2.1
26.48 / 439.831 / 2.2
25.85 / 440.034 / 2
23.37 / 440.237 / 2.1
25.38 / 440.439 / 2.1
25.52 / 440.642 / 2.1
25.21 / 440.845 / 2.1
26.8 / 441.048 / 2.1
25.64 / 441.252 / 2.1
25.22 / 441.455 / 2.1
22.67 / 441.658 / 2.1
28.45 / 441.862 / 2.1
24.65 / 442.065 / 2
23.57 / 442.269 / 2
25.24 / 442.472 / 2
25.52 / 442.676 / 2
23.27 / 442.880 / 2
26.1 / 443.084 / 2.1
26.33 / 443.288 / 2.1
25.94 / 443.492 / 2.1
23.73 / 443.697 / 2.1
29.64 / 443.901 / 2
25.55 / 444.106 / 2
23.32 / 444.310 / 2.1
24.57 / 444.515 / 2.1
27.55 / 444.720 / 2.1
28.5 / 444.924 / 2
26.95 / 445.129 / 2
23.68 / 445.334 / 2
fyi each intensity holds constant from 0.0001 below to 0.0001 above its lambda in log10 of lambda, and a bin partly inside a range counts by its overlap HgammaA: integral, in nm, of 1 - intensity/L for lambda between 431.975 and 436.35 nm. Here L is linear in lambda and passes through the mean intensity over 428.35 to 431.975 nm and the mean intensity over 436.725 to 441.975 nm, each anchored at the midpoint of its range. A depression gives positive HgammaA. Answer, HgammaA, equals -0.235 nm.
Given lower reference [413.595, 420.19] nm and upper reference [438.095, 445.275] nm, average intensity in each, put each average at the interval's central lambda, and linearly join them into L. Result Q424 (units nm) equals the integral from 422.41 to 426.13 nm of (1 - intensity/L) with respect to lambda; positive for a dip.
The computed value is 0.18 nm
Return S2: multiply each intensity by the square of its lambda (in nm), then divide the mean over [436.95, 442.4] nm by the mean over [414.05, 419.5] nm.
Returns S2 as 1.12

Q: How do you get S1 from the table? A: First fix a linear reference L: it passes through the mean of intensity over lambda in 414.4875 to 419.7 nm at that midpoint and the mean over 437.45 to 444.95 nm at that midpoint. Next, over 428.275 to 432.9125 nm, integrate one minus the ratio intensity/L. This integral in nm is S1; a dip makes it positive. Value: 0.24 nm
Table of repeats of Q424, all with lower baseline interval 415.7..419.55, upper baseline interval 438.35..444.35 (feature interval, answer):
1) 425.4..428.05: 0.110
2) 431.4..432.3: 0.032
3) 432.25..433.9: 0.037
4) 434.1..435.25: 0.038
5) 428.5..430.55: 0.134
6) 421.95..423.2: 0.111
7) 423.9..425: 0.060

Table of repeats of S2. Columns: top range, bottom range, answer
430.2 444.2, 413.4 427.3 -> 1.10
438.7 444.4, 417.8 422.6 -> 1.08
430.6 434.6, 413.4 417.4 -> 1.19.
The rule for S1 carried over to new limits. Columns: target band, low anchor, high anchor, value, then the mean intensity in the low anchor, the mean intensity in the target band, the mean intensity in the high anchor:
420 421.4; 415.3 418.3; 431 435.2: -0.08 nm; 25.1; 26.7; 25.5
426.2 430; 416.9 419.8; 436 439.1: 0.15 nm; 26.3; 24.4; 24.5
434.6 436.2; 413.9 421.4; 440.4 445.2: 0.14 nm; 25.2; 23.2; 25.6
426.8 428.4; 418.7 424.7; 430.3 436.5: 0.05 nm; 25.1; 24.4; 25.1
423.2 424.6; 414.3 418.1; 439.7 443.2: 0.06 nm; 24.5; 23.7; 25.2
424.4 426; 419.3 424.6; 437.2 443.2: 0.02 nm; 25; 24.7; 24.9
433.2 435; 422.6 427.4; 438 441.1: -0.19 nm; 24.2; 27.4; 25.1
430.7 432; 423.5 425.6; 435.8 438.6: 0.03 nm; 24.5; 23.8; 24.4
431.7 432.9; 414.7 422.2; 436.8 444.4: 0.03 nm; 25.5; 24.5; 25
